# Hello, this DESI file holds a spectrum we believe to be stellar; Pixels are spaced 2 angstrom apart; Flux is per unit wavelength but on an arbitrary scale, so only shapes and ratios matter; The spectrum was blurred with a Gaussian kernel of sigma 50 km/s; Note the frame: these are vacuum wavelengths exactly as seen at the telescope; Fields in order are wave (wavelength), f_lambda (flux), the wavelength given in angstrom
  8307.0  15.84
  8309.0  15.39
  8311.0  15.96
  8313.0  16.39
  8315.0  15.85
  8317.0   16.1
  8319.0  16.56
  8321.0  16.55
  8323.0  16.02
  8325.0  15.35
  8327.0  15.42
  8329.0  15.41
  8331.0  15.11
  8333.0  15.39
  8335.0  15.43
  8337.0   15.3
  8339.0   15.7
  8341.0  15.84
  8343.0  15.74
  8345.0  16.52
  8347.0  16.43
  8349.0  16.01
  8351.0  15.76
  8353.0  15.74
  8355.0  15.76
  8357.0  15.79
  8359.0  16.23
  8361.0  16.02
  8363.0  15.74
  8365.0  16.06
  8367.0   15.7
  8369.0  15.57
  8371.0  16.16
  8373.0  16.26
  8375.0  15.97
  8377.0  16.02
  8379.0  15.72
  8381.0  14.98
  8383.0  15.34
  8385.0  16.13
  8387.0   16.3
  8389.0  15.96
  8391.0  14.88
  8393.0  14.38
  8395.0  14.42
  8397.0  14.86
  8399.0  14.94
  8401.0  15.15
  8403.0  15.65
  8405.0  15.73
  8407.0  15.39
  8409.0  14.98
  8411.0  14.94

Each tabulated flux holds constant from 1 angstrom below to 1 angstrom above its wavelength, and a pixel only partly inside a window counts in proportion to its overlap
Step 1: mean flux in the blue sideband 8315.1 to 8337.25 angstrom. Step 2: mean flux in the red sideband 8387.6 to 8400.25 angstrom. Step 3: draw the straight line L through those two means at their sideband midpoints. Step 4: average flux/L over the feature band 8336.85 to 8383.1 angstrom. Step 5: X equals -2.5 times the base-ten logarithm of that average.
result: -0.04 mag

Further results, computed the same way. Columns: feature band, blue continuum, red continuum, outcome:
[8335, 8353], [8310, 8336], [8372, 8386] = -0.01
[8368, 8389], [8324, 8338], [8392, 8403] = -0.06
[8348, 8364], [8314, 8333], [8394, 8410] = -0.02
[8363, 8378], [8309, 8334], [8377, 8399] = -0.03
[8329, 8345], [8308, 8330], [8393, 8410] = 0.01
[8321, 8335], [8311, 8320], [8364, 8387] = 0.04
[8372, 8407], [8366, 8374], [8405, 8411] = 0.01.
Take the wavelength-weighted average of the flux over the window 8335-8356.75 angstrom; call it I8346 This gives 15.9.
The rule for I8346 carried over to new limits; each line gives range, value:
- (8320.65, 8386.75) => 15.8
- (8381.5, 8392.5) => 15.6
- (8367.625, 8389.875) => 15.9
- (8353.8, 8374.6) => 15.9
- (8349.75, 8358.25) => 15.8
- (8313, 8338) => 15.7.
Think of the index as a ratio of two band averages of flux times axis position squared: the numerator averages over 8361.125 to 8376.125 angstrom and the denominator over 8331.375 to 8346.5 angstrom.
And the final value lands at 1.02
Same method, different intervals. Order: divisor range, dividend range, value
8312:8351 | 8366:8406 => 0.99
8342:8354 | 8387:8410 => 0.96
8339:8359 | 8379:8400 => 0.96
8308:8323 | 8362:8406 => 0.98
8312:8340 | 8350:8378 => 1.02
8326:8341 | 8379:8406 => 1.01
